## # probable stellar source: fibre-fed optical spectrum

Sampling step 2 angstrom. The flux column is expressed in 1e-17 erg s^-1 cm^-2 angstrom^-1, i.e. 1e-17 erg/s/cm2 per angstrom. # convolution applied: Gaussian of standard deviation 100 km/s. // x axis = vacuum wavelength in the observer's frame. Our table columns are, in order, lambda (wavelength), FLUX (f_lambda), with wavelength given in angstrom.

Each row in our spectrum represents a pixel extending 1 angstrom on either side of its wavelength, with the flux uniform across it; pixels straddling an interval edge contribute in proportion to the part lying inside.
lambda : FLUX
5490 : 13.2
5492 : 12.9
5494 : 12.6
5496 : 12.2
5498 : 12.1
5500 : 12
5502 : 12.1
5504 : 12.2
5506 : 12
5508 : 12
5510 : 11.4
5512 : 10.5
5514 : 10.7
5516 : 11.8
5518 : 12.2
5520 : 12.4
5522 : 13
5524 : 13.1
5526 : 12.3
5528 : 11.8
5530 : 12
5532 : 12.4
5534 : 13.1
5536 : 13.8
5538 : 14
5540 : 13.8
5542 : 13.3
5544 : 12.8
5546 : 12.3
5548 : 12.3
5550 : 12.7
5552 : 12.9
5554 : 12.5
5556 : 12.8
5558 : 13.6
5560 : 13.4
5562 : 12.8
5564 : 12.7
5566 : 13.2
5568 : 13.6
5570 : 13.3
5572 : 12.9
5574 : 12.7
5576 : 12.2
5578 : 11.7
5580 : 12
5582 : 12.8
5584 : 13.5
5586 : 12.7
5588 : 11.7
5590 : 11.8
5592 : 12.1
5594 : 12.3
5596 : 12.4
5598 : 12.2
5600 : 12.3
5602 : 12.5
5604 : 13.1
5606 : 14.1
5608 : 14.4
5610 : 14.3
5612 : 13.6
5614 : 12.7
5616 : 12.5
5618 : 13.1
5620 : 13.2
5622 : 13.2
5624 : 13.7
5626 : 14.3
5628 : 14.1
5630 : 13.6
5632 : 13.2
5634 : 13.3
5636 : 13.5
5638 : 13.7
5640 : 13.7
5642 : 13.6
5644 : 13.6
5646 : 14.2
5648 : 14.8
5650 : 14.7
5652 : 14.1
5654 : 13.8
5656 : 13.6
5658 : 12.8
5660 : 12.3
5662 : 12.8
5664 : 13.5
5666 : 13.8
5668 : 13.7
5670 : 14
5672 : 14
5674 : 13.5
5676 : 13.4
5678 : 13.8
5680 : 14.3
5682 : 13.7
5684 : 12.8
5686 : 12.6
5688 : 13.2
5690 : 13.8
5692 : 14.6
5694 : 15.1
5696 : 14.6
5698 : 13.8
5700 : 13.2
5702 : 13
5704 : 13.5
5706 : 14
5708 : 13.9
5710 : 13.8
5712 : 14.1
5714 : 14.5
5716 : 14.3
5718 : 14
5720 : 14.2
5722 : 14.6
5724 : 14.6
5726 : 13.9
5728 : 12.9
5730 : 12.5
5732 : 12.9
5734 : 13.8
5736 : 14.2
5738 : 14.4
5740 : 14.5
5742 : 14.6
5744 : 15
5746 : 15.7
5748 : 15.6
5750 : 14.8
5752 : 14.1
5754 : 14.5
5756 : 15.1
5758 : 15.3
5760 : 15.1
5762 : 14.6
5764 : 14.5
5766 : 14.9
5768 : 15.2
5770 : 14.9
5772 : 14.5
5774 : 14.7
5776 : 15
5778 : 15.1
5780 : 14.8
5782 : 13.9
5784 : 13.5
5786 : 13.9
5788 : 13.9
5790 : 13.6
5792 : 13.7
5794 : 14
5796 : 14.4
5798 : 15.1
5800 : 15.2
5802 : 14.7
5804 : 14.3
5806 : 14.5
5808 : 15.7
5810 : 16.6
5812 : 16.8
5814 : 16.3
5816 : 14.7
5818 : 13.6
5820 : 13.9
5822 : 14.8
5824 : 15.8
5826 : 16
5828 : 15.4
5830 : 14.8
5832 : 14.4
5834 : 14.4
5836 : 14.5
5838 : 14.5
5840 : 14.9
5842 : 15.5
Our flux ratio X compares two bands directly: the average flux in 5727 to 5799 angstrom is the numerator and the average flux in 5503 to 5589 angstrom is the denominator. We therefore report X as 1.1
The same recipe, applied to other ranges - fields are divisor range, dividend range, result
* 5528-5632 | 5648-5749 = 1.07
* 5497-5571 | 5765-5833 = 1.18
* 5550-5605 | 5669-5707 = 1.08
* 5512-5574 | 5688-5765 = 1.12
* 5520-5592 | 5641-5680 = 1.07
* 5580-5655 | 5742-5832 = 1.12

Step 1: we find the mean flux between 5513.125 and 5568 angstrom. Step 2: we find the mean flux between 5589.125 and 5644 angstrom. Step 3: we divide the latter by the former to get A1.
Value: 1.04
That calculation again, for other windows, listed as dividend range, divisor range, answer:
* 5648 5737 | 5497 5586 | 1.09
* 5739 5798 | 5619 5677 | 1.07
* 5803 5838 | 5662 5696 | 1.10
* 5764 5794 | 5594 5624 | 1.10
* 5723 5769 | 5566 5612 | 1.13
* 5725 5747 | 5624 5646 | 1.03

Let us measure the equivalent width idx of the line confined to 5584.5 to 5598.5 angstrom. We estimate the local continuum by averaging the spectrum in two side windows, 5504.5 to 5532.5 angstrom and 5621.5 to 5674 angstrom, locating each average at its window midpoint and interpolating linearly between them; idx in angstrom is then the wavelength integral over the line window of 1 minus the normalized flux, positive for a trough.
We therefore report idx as 0.8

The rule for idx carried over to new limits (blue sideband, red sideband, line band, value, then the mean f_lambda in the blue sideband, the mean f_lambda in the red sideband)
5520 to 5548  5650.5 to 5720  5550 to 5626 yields 1.6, 12.9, 13.7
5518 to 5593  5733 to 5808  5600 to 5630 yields -0.4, 12.7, 14.6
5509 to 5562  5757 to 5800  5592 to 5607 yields 0.5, 12.6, 14.5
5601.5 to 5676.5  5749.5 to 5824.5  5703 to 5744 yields 0.7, 13.6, 14.7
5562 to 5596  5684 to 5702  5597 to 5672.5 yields -2.1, 12.6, 13.8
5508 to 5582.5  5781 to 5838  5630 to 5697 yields -0.7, 12.6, 14.7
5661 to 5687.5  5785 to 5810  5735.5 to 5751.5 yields -0.9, 13.5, 14.5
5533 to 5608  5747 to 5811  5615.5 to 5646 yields -0.4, 12.8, 14.7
